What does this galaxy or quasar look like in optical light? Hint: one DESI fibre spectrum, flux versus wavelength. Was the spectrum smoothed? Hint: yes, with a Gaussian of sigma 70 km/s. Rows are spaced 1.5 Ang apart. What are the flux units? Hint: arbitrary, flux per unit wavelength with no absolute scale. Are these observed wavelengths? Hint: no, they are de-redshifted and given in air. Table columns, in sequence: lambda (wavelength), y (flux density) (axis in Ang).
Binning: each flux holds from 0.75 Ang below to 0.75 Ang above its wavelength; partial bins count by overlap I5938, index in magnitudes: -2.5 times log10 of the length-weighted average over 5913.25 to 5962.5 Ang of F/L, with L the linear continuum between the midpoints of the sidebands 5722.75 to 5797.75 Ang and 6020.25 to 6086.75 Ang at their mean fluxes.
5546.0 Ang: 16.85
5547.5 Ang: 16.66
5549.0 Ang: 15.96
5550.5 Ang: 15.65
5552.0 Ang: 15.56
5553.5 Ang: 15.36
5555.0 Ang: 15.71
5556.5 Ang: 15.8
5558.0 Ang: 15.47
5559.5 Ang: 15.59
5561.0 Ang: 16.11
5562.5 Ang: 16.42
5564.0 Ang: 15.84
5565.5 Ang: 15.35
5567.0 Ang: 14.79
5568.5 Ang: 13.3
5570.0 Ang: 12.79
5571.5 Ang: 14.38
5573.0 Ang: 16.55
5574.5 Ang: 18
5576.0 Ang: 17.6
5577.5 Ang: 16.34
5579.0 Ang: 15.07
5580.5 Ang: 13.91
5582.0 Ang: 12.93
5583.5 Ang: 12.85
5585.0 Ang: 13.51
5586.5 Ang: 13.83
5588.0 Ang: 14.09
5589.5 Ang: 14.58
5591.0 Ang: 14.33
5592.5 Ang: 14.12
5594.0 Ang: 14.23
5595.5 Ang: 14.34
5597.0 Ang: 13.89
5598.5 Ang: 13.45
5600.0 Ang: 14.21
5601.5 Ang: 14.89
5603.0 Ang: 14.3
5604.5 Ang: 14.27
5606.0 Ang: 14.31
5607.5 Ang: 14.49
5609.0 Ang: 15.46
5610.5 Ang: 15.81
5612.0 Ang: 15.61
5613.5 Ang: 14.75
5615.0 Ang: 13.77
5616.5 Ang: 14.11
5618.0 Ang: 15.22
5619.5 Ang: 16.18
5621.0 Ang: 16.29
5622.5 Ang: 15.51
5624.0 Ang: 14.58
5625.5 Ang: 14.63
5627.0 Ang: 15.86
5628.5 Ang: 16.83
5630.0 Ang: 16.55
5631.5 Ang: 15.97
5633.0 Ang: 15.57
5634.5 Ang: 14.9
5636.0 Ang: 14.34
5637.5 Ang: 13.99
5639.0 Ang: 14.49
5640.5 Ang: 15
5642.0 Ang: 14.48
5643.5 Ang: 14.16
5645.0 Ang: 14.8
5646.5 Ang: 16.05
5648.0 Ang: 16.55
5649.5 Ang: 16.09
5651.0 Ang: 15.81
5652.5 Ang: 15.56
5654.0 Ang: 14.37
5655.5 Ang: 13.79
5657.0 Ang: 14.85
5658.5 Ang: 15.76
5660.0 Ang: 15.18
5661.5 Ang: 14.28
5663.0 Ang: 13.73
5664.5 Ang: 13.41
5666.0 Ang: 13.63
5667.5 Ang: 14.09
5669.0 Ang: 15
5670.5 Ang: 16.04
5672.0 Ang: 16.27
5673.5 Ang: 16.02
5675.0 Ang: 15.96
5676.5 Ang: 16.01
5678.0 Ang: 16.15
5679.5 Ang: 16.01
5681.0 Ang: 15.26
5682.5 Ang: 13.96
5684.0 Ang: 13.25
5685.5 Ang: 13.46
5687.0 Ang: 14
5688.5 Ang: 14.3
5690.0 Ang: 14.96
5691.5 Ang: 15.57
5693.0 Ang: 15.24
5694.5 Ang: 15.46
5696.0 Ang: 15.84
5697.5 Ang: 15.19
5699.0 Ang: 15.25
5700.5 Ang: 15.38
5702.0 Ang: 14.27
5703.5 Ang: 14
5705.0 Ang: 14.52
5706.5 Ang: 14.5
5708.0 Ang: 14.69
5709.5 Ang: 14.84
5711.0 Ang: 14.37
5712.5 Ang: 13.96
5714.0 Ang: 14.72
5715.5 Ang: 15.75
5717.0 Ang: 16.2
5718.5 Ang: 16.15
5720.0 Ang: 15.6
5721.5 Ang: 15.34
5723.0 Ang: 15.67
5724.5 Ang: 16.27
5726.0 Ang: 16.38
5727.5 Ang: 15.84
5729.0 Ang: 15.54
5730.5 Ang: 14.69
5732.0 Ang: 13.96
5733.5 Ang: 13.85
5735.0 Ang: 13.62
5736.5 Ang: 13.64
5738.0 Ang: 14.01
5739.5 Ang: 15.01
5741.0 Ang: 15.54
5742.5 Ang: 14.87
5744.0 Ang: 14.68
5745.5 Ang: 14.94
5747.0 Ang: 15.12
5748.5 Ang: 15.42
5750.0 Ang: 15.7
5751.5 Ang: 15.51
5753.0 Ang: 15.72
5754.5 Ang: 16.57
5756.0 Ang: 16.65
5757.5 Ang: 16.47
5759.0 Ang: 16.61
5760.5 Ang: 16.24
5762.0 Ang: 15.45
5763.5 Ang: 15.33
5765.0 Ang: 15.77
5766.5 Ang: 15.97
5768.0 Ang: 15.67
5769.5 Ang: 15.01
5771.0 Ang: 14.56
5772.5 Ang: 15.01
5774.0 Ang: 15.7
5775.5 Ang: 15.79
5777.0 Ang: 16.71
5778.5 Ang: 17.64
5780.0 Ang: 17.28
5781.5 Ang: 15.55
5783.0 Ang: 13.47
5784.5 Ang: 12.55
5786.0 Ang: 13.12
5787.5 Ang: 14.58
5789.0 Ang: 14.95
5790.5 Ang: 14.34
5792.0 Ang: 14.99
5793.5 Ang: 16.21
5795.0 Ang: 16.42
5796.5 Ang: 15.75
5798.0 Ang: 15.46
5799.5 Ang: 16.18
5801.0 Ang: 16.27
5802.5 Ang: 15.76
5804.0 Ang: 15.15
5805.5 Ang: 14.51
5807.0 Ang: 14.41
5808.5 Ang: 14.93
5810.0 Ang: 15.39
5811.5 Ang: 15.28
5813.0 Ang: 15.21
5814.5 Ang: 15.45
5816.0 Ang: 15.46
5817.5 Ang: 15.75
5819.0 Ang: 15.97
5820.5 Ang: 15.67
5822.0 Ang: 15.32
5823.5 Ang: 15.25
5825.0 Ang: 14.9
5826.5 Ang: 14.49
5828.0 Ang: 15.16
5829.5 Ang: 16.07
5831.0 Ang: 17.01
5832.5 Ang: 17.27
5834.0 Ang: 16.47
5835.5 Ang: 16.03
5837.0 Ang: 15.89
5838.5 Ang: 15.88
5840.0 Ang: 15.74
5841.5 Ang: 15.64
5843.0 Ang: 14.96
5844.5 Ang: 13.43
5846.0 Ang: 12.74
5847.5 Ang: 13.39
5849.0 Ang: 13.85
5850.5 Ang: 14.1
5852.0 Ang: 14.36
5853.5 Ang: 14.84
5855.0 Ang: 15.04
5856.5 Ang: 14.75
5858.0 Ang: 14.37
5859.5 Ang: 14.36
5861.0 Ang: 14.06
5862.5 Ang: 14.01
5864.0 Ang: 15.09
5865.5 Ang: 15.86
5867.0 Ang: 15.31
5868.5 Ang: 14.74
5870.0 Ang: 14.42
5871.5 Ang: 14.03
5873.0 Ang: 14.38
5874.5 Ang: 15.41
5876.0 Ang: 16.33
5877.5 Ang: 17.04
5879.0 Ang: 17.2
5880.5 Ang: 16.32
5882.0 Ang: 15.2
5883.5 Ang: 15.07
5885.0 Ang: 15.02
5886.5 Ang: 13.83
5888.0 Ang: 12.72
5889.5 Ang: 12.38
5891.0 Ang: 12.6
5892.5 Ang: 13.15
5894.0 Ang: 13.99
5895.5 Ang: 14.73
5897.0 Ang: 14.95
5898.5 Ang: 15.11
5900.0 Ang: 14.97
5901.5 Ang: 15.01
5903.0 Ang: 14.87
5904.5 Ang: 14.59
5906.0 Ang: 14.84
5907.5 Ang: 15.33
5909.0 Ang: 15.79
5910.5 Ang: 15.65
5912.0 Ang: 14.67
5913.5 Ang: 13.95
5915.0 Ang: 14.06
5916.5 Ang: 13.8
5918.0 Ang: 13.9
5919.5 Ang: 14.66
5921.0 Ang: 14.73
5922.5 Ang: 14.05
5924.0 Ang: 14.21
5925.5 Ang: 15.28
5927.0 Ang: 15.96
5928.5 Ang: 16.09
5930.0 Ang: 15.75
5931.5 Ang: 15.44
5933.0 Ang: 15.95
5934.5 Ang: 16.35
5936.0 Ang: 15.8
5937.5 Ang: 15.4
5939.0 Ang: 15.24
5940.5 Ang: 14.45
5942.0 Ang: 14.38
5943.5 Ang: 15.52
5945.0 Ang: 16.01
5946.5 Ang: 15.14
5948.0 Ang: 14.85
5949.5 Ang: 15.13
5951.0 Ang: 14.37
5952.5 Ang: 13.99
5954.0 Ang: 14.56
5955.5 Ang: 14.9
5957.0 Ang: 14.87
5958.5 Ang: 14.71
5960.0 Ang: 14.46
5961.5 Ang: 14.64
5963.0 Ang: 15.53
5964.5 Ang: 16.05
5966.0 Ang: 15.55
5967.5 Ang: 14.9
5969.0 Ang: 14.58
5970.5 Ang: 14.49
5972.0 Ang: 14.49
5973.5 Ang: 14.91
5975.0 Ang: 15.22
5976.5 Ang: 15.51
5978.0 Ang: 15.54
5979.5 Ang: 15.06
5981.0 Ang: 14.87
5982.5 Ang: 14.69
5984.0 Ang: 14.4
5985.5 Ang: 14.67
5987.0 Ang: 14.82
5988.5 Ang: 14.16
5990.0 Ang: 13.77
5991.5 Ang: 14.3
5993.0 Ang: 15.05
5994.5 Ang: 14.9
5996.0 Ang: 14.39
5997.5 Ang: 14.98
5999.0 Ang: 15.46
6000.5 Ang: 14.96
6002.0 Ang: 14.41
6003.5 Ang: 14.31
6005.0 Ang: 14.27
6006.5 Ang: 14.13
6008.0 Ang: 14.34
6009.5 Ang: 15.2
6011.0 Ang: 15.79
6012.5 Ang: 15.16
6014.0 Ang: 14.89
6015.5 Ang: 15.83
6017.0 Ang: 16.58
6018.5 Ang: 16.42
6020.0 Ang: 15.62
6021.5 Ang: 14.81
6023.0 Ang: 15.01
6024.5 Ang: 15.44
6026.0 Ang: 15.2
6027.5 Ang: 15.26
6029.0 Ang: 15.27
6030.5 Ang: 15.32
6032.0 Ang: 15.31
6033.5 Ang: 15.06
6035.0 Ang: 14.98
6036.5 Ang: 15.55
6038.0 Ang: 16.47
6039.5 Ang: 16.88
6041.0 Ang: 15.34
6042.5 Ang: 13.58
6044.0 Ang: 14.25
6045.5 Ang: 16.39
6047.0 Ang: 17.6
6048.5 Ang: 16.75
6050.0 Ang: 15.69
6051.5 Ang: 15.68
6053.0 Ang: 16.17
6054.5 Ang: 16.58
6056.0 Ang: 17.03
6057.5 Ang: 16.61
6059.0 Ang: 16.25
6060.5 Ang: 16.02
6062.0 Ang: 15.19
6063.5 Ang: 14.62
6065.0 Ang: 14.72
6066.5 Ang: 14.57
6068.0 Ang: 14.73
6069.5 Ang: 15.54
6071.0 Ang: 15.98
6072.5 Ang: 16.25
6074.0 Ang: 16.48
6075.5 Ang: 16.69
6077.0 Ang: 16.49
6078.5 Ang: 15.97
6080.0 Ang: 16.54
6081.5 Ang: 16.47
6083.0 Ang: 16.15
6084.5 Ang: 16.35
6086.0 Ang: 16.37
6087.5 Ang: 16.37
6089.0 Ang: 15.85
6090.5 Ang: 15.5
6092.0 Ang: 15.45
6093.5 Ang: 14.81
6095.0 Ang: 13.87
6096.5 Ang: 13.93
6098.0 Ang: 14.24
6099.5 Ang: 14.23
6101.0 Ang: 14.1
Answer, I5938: 0.05 mag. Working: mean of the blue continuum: 15.3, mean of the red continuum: 15.8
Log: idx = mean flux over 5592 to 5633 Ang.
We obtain 15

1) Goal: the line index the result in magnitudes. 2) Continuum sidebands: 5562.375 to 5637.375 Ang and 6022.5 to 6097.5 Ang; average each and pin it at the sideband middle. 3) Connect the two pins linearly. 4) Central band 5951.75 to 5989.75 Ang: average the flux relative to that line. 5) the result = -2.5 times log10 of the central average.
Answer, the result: 0.05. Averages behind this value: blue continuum 14.9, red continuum 15.7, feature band 14.8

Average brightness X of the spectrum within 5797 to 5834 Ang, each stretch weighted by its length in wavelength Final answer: 15.5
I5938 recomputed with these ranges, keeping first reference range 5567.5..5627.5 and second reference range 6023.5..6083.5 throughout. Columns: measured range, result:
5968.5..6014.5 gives 0.062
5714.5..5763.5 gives -0.026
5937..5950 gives 0.028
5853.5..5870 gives 0.042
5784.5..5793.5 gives 0.056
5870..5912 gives 0.041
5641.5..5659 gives -0.026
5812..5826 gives -0.014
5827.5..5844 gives -0.050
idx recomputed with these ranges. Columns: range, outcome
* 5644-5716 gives 15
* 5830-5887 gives 15.1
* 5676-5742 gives 15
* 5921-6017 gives 15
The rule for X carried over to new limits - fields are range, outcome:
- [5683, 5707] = 14.7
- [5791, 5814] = 15.4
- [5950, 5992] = 14.8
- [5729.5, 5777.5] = 15.3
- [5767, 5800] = 15.3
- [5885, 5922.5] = 14.4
